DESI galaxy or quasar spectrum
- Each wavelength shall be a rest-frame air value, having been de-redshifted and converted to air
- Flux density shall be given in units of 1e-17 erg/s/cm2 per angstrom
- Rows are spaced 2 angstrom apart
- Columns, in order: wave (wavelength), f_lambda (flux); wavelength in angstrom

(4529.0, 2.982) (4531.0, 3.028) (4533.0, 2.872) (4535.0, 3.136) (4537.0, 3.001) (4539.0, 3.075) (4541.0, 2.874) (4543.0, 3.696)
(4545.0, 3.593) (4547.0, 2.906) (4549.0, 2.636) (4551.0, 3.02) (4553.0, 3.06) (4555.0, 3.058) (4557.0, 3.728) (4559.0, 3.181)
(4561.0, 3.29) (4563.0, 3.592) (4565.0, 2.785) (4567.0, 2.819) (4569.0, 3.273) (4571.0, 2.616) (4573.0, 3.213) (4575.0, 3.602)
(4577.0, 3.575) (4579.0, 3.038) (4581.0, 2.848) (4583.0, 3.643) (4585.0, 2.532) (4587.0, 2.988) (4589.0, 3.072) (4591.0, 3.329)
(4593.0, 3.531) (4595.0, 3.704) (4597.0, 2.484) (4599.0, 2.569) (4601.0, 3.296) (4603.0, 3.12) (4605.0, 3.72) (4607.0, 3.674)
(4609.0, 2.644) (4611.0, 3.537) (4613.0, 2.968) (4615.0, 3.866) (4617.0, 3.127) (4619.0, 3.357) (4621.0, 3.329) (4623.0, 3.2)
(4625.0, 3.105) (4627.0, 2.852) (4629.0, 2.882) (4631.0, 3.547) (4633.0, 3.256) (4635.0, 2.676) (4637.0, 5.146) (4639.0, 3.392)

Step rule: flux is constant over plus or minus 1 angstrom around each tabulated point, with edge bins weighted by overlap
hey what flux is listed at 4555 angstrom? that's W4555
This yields 3.058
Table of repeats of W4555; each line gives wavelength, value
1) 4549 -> 2.636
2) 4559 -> 3.181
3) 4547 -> 2.906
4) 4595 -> 3.704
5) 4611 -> 3.537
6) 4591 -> 3.329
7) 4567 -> 2.819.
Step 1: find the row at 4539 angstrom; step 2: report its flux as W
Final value 3.075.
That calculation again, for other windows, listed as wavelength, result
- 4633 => 3.256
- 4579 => 3.038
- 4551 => 3.02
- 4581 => 2.848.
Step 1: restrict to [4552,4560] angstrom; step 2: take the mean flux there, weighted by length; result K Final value 3.26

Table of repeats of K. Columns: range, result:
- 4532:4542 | 2.99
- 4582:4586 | 3.09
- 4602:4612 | 3.34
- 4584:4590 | 2.86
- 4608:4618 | 3.23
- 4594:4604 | 3.03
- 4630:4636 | 3.16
